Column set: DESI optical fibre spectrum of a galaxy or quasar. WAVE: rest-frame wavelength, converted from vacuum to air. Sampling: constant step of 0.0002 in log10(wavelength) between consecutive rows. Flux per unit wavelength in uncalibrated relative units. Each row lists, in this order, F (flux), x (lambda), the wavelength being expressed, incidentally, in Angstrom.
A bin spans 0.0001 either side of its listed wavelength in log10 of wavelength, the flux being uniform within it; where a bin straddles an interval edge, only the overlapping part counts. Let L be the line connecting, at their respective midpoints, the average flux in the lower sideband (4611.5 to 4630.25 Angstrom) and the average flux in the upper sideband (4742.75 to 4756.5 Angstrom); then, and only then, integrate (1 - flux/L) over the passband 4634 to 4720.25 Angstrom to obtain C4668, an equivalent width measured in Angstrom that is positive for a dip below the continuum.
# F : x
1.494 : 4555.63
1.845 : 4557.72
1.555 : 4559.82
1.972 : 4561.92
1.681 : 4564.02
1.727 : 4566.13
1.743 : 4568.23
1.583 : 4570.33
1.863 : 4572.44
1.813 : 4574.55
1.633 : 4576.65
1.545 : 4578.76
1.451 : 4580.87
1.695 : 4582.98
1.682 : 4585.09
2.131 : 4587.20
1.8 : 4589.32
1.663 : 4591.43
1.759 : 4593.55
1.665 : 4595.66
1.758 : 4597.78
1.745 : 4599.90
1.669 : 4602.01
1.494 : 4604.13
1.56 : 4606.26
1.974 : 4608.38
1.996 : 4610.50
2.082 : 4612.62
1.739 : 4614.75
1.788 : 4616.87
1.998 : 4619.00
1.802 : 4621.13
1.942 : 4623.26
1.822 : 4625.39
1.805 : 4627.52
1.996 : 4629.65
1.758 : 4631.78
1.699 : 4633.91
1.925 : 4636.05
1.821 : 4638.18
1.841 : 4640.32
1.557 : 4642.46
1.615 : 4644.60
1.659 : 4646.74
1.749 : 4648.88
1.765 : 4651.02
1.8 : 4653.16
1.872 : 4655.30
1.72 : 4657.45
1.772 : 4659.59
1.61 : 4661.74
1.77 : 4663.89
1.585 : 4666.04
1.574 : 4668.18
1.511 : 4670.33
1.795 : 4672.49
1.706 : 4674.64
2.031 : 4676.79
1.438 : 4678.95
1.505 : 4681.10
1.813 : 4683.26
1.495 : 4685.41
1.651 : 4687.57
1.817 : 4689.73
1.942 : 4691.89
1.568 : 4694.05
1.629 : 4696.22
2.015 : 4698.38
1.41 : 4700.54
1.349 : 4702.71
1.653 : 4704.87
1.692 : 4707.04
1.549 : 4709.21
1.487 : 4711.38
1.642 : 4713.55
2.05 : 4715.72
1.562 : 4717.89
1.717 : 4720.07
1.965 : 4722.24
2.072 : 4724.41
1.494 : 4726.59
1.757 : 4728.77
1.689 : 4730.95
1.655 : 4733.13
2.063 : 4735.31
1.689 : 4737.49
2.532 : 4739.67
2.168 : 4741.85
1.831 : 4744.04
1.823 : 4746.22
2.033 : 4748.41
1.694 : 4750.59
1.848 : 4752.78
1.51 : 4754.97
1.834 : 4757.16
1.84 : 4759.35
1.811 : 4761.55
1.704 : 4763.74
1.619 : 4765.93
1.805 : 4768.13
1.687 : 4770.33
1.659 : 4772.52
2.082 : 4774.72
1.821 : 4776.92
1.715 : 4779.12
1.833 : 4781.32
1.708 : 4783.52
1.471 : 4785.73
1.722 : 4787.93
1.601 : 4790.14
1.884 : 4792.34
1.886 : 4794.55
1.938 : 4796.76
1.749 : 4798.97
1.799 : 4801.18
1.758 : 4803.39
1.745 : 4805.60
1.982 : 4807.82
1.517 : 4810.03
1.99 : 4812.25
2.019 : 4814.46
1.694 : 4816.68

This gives 7.2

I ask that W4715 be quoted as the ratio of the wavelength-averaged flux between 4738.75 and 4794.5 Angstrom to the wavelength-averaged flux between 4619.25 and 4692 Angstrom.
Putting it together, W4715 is 1.04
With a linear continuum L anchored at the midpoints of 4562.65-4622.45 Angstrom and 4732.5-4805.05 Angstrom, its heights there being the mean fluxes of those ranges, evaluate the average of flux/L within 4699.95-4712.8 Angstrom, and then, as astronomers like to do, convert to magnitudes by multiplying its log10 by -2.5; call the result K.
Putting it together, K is 0.17 mag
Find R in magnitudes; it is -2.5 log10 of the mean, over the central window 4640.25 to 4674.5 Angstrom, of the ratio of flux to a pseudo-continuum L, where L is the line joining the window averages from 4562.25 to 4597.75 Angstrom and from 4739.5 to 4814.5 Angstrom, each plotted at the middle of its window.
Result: 0.04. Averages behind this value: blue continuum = 1.72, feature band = 1.7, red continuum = 1.81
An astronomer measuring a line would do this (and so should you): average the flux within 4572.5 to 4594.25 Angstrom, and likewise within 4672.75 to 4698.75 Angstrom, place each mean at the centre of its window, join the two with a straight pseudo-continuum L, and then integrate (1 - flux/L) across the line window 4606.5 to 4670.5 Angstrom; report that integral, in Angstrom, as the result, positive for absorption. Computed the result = -2.5 Angstrom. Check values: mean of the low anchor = 1.72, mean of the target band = 1.79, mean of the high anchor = 1.71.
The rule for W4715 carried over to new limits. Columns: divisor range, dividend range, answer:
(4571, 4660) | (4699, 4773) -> 1.00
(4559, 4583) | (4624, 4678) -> 1.04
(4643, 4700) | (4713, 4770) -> 1.07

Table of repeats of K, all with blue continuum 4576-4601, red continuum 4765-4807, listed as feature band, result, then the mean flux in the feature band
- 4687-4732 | 0.027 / 1.7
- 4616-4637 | -0.080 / 1.85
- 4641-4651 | 0.040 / 1.66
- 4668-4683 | 0.045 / 1.66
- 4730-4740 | -0.079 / 1.88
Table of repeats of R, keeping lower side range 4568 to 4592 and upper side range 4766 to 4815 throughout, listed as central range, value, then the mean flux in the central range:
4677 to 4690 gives 0.07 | 1.64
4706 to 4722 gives 0.05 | 1.69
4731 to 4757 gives -0.07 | 1.89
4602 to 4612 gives -0.02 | 1.76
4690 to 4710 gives 0.06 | 1.65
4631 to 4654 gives 0.00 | 1.74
